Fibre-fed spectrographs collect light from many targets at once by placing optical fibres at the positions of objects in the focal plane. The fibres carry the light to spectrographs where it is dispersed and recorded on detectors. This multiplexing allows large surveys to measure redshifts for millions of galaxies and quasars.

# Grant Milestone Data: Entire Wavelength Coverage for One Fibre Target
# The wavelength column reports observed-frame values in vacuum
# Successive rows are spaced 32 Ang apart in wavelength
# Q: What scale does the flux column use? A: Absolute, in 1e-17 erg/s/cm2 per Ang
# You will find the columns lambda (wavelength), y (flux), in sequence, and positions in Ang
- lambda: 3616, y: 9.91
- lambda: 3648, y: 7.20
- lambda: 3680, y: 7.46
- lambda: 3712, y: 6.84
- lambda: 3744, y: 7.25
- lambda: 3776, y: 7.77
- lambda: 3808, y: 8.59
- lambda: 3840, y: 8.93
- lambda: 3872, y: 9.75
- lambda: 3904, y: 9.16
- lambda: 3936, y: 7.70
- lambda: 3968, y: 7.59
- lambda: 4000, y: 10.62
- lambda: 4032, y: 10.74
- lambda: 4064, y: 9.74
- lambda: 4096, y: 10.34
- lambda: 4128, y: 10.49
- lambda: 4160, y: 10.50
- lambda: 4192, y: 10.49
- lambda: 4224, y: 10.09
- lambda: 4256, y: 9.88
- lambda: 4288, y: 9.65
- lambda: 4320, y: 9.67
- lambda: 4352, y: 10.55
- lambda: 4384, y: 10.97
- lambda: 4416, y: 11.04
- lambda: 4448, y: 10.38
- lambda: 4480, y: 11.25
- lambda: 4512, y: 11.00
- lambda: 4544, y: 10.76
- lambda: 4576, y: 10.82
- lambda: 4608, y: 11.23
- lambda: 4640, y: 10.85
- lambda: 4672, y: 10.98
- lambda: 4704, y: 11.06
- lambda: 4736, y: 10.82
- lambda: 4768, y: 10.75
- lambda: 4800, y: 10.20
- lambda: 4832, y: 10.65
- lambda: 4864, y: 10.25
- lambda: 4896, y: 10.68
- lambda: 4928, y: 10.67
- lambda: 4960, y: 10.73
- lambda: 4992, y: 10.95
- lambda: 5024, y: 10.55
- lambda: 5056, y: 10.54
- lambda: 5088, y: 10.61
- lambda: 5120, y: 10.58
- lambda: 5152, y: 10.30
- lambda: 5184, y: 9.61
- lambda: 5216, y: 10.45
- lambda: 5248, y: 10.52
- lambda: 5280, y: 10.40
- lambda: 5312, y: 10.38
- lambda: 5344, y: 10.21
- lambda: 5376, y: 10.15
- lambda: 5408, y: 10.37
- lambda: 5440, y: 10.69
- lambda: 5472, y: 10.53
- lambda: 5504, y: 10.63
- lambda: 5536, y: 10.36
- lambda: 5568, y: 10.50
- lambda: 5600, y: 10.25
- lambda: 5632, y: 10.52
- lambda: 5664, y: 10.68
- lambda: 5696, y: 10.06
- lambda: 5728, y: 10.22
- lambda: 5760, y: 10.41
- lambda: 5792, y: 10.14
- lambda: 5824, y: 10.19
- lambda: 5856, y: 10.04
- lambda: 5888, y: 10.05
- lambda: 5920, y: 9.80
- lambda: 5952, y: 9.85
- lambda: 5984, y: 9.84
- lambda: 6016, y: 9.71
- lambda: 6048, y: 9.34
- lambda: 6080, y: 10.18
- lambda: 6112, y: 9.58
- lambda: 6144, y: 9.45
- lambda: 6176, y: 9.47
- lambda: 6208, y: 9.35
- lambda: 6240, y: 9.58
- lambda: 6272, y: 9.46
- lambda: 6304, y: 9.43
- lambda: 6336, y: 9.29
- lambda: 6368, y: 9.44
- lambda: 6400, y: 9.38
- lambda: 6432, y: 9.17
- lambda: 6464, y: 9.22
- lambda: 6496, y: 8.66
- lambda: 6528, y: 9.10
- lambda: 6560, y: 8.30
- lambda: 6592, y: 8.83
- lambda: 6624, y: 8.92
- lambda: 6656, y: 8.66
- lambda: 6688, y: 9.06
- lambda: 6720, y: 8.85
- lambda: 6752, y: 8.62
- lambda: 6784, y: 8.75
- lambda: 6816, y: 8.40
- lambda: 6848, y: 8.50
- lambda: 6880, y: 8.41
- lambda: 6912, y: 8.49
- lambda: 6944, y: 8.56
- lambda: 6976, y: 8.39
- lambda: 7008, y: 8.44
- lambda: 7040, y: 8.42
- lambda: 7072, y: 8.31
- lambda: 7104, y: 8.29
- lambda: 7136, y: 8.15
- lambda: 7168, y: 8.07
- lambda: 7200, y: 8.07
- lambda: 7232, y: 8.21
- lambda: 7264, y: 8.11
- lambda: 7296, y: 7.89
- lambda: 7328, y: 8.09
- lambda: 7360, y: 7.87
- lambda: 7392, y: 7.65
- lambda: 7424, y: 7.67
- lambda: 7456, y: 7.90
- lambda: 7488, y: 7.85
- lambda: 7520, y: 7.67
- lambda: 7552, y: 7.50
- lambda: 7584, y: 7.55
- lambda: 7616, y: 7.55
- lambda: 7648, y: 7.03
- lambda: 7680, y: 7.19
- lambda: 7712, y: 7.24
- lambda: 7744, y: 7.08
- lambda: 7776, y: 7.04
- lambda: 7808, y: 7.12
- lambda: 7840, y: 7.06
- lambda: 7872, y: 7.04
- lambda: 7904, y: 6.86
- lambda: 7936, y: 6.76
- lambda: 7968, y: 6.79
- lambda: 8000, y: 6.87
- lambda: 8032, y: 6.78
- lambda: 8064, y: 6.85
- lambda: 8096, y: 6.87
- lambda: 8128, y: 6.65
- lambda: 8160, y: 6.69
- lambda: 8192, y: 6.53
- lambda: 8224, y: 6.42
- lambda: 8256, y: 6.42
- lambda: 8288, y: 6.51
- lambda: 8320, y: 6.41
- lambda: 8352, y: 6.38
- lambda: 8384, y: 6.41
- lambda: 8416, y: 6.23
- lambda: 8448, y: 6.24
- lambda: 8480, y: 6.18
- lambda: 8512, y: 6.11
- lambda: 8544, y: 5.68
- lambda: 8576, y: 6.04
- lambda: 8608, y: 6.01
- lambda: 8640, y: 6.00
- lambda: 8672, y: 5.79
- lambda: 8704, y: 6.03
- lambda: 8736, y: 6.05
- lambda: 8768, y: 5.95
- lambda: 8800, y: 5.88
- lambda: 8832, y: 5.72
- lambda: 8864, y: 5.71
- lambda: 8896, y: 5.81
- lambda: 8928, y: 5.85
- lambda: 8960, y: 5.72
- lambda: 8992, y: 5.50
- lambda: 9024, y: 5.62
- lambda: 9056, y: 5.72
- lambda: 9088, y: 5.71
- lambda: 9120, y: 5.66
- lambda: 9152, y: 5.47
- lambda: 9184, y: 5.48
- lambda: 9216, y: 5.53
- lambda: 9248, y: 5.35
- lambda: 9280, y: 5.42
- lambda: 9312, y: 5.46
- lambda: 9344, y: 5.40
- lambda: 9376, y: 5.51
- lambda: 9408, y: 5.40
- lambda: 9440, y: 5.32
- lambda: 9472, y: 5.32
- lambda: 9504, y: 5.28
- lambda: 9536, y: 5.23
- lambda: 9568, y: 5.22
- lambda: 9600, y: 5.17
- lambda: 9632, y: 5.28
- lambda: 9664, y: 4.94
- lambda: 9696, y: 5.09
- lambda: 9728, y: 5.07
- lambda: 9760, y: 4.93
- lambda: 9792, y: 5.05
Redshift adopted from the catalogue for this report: 0.00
